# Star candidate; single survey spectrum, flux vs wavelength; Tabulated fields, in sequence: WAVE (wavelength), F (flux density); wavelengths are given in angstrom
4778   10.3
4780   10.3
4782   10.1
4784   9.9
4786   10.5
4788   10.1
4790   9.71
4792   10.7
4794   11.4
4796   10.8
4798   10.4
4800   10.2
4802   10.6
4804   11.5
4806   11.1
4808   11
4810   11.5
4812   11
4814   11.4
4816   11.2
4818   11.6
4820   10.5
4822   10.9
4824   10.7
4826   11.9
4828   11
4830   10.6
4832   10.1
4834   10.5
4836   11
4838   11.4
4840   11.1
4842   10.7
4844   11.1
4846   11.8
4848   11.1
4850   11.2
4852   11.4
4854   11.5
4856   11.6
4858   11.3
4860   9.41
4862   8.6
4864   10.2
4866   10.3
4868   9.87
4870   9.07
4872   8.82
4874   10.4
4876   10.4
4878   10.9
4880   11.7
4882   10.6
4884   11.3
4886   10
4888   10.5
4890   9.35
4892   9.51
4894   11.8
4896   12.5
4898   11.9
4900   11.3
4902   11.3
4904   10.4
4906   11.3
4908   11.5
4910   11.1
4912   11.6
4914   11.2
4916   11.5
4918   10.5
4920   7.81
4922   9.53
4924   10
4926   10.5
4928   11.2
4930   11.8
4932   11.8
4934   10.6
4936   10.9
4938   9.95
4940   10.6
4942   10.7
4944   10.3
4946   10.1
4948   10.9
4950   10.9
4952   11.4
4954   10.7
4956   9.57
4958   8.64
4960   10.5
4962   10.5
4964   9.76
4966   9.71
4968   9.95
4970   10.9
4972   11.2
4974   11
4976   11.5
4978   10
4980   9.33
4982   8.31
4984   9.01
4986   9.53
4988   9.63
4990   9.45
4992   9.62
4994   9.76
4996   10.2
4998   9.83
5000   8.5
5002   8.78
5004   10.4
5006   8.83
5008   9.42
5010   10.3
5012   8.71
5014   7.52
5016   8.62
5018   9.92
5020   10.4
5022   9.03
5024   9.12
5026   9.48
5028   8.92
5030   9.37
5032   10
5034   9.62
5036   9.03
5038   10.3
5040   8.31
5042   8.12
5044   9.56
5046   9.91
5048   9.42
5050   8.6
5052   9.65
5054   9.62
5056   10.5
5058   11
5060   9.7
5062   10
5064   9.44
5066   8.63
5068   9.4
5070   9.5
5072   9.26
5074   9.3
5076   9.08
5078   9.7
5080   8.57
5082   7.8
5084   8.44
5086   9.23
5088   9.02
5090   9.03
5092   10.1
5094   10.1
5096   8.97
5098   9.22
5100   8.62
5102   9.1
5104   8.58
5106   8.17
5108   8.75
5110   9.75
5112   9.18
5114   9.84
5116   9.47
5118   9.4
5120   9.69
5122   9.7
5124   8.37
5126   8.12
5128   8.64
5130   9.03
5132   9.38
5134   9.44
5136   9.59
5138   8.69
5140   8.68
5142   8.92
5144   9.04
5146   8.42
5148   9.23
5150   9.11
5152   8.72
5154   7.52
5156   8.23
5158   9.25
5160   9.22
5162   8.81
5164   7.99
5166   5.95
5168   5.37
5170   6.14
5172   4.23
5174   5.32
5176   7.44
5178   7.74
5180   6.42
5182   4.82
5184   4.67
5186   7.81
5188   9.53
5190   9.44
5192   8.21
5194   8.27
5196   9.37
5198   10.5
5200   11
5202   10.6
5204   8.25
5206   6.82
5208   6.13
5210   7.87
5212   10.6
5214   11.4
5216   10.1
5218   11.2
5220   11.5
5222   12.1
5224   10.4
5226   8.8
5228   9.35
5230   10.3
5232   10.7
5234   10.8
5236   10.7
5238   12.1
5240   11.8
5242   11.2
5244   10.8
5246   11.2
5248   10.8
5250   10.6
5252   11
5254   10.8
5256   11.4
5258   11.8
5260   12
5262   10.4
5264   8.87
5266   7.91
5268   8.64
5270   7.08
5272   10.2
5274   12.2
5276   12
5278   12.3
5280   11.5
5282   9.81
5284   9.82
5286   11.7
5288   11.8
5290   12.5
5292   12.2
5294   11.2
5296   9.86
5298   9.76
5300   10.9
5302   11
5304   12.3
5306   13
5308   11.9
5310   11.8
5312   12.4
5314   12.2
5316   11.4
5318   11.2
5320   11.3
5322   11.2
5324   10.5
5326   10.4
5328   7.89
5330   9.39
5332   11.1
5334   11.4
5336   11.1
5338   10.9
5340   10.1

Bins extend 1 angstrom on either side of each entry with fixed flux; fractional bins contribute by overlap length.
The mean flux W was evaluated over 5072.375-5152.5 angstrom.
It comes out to 9.06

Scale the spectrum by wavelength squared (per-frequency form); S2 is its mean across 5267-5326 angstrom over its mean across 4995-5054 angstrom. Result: 1.33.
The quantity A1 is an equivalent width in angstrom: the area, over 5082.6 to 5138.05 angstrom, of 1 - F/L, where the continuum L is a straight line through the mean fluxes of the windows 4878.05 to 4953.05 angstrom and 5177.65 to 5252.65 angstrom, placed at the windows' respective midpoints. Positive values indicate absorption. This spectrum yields 5.0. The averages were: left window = 10.8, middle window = 9.13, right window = 9.61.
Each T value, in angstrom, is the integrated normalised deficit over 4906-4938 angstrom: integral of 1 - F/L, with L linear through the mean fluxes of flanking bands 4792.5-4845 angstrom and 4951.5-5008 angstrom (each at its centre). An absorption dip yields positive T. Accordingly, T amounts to -1.6 angstrom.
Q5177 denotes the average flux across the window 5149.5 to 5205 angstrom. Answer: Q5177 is 7.84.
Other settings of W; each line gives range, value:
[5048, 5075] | 9.58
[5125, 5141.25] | 8.95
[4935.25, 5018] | 9.89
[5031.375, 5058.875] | 9.53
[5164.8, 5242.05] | 8.81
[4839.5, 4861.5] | 11.1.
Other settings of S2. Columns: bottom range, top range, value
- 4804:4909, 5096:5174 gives 0.88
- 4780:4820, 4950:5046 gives 0.97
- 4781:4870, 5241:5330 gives 1.22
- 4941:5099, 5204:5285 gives 1.18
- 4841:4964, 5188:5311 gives 1.13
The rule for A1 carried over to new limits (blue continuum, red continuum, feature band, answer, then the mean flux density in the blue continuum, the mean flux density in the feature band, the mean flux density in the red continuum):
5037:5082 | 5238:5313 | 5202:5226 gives 2.0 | 9.4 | 9.67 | 11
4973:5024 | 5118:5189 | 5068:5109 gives -1.9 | 9.5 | 9.04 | 8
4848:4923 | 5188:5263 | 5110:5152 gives 5.1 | 10.6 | 9.1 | 10.3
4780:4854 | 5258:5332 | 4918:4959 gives 1.8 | 10.9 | 10.4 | 10.9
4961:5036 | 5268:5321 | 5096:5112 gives 2.0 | 9.62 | 8.91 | 11.2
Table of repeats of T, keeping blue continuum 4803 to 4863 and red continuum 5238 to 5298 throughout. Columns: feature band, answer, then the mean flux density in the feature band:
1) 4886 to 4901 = 0.1 angstrom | 10.9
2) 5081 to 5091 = 2.0 angstrom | 8.7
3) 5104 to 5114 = 1.7 angstrom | 9.01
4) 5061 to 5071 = 1.4 angstrom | 9.39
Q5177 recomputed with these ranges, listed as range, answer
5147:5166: 8.53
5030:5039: 9.7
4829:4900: 10.7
